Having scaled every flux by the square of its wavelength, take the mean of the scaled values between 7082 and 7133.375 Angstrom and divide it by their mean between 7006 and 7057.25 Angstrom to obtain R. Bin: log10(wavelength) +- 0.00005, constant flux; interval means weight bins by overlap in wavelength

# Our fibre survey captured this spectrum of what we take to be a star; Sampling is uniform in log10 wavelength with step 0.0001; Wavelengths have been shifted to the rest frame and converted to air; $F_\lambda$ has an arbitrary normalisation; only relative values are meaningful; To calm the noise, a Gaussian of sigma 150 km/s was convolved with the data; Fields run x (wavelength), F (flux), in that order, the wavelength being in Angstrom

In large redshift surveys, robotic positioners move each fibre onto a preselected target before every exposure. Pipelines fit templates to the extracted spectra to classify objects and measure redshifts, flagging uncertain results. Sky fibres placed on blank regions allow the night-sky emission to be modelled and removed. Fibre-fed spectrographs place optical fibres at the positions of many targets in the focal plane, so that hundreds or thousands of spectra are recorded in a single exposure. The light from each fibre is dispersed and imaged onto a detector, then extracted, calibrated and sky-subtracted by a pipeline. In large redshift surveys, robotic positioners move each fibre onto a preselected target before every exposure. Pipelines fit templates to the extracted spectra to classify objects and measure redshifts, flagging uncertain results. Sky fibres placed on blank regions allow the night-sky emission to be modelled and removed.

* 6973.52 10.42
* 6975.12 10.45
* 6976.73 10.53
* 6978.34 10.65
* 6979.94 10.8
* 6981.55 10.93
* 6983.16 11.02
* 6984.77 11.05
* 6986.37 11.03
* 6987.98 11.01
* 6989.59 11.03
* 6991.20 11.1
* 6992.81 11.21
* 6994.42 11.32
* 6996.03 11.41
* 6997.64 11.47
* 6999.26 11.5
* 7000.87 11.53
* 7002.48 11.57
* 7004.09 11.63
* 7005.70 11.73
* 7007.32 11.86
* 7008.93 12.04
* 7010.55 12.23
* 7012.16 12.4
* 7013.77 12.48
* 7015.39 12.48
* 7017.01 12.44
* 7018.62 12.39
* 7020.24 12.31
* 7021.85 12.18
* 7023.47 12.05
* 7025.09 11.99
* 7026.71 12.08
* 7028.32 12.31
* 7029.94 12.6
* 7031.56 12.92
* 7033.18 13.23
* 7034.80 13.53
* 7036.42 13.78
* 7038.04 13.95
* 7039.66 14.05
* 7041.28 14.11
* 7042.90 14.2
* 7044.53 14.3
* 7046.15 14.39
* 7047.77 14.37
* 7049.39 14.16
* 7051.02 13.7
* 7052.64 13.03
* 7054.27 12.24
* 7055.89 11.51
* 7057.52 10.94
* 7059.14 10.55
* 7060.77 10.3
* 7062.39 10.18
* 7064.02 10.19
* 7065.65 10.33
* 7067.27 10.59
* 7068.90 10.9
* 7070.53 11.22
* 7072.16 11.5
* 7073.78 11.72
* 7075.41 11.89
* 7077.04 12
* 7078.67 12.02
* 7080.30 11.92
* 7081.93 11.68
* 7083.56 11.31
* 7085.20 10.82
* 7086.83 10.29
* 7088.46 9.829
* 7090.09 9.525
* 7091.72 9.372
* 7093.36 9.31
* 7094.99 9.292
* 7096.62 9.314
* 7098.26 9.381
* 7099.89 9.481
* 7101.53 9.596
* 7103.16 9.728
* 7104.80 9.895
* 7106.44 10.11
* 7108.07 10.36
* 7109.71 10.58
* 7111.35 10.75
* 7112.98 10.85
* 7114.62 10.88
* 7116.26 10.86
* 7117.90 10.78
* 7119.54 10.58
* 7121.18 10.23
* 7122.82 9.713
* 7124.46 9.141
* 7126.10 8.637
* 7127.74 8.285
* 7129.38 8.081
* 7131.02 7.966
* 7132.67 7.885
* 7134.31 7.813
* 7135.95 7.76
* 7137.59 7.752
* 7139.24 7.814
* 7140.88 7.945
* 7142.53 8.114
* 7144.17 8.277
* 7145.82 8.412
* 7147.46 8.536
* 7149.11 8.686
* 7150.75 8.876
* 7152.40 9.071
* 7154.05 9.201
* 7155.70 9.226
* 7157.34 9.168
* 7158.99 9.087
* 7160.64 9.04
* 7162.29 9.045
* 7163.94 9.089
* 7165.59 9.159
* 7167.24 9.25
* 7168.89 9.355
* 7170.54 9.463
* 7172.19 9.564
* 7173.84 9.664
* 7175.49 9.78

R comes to 0.78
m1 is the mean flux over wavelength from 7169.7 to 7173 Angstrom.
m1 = 9.52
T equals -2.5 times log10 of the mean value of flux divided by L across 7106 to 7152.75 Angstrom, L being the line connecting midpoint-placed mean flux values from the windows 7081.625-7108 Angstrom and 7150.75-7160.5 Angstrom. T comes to 0.04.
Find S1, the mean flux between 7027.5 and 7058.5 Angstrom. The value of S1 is 13.3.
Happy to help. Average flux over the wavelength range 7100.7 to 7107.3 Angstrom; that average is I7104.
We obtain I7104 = 9.83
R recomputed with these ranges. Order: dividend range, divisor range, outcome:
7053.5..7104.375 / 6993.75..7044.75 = 0.86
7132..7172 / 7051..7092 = 0.80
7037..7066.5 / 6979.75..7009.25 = 1.13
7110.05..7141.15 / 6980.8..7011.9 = 0.83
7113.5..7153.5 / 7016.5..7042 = 0.71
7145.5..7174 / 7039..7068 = 0.76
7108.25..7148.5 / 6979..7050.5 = 0.76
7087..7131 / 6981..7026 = 0.86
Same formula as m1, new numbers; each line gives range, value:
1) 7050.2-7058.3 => 12.3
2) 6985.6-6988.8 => 11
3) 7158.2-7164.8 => 9.06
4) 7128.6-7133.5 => 7.97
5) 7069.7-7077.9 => 11.7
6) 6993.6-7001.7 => 11.4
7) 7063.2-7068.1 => 10.4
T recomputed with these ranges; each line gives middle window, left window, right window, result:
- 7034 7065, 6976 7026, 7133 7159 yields -0.21 mag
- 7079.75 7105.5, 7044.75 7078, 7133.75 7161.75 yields 0.07 mag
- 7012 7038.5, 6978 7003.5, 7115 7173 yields -0.18 mag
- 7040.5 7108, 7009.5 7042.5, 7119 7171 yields 0.00 mag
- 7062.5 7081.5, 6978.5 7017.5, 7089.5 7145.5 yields -0.12 mag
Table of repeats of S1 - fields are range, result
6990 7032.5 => 12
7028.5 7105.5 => 11.6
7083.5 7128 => 9.96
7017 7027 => 12.2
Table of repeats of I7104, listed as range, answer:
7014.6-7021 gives 12.4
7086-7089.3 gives 10.1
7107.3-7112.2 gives 10.6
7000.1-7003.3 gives 11.6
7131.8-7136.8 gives 7.82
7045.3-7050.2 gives 14.3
